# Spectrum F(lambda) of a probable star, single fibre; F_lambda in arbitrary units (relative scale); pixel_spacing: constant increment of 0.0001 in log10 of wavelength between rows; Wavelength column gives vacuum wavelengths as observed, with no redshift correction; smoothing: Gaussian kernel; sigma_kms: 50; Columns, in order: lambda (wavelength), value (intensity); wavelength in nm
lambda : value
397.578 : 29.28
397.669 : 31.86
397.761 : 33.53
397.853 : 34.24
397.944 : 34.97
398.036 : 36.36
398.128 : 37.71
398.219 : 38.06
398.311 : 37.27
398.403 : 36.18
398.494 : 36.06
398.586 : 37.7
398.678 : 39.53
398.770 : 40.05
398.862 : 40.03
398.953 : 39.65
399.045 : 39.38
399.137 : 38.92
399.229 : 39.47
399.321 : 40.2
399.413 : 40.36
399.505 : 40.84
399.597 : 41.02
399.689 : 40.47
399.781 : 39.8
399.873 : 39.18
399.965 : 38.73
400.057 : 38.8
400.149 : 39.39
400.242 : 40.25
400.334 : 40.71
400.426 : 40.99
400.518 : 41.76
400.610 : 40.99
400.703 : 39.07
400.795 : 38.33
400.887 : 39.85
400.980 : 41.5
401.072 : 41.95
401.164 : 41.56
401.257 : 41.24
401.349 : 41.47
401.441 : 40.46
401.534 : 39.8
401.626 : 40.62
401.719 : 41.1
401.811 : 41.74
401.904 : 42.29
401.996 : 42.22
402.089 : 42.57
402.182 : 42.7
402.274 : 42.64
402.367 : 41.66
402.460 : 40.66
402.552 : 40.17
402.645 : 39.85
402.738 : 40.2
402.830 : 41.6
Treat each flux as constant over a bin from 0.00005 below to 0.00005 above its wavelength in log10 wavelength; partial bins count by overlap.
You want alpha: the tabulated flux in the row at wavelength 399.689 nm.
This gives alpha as 40.47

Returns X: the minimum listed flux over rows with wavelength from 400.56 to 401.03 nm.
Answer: 38.33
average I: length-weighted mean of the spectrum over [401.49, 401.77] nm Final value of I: 40.6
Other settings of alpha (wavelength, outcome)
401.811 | 41.74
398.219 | 38.06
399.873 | 39.18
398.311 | 37.27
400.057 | 38.8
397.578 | 29.28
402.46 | 40.66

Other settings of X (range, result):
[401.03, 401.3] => 41.24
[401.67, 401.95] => 41.1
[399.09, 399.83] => 38.92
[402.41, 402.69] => 39.85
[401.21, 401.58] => 39.8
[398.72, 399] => 39.65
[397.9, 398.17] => 34.97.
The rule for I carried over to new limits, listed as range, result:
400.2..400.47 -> 40.7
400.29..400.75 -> 40.7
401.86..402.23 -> 42.5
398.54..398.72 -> 38.5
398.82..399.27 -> 39.5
